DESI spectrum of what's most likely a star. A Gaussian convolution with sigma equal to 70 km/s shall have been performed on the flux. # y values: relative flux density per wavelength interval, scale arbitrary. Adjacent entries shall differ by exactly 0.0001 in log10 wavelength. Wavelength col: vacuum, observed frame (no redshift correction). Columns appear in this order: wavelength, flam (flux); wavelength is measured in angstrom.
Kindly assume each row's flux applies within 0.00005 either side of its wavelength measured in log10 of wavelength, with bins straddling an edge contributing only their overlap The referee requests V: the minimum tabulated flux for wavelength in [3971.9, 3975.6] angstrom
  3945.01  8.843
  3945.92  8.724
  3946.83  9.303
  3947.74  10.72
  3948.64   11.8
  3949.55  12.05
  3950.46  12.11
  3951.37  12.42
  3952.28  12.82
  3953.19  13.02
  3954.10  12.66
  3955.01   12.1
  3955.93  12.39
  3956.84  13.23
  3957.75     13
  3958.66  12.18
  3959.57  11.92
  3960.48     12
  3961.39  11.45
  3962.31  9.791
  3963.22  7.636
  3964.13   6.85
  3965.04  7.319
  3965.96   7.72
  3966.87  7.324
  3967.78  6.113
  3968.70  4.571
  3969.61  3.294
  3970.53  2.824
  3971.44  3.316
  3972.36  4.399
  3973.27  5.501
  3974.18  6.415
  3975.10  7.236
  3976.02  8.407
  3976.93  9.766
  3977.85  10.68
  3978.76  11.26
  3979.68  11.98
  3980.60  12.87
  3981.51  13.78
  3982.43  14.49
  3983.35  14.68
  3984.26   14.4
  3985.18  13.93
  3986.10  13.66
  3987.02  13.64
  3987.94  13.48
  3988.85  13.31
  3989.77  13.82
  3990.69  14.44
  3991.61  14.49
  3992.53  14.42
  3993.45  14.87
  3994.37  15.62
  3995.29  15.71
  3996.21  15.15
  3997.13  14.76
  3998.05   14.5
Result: 4.399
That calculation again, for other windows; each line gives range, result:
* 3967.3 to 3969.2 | 4.571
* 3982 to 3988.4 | 13.48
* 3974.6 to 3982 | 7.236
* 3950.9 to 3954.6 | 12.42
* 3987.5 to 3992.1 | 13.31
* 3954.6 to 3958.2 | 12.1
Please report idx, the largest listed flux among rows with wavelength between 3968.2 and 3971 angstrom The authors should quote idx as 4.571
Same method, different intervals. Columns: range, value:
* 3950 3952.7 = 12.82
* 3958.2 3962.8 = 12.18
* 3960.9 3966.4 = 11.45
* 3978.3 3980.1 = 11.98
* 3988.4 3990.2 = 13.82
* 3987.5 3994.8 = 15.62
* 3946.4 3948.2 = 10.72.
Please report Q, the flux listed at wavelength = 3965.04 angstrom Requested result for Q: 7.319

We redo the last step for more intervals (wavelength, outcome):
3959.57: 11.92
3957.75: 13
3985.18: 13.93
